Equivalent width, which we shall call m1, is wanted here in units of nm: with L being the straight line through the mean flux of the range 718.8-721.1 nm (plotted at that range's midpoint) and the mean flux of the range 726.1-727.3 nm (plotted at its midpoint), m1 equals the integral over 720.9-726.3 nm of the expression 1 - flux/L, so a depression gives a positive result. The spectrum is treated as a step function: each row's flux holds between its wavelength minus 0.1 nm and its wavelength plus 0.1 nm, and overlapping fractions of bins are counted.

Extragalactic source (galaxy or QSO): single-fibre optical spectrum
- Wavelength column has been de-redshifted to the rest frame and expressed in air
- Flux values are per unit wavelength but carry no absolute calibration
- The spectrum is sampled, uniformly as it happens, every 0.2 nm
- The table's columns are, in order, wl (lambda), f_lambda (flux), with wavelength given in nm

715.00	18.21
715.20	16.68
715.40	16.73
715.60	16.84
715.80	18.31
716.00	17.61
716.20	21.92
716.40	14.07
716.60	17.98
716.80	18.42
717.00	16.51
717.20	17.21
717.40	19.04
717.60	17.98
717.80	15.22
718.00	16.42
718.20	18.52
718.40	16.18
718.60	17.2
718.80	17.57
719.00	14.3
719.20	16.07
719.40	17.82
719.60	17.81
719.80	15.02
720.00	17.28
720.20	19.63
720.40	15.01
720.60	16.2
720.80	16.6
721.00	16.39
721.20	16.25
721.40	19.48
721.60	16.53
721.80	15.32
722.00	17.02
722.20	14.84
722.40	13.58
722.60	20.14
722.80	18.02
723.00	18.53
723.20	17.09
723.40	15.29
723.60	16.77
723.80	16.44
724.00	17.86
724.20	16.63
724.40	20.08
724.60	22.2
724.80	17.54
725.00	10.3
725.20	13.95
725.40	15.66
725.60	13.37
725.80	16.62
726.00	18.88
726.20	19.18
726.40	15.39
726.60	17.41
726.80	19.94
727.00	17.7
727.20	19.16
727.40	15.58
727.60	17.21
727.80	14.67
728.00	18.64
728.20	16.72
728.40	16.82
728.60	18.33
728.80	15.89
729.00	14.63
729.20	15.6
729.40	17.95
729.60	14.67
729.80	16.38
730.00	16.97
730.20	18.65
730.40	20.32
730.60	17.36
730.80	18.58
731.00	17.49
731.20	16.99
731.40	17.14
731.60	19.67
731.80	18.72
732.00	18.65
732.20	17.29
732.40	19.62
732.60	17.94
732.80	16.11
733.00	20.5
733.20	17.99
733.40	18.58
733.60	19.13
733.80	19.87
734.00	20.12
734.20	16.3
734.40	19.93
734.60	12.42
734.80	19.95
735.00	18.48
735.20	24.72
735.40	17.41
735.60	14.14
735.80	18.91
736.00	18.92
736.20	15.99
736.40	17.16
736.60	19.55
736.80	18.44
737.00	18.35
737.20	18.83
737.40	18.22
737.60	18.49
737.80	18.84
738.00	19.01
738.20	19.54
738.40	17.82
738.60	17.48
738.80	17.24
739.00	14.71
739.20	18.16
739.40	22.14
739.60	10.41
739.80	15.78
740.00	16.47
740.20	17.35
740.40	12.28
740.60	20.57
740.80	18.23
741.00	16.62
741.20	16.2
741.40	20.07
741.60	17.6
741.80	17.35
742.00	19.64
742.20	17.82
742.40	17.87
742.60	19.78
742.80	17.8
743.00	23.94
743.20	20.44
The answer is 0.19 nm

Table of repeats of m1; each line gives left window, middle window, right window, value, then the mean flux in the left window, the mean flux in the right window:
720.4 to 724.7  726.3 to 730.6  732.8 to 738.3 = 0.161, 17.2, 18.5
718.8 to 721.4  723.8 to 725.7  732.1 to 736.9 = 0.089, 16.7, 18.3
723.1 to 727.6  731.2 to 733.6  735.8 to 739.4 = -0.094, 17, 18.2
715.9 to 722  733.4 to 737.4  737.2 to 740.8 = -0.236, 17.1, 17.4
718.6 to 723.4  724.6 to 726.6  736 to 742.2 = 0.110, 16.8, 17.6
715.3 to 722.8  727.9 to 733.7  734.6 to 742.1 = -0.070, 17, 17.8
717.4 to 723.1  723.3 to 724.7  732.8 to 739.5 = -0.055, 16.9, 18.4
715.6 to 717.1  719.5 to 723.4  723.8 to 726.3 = 0.086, 17.8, 16.8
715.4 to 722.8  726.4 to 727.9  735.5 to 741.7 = -0.002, 17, 17.5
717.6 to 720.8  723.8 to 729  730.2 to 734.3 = 0.202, 16.7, 18.4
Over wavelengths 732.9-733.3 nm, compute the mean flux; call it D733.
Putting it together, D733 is 19.2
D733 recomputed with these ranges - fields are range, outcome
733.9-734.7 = 17.2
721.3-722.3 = 16.6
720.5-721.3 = 16.4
